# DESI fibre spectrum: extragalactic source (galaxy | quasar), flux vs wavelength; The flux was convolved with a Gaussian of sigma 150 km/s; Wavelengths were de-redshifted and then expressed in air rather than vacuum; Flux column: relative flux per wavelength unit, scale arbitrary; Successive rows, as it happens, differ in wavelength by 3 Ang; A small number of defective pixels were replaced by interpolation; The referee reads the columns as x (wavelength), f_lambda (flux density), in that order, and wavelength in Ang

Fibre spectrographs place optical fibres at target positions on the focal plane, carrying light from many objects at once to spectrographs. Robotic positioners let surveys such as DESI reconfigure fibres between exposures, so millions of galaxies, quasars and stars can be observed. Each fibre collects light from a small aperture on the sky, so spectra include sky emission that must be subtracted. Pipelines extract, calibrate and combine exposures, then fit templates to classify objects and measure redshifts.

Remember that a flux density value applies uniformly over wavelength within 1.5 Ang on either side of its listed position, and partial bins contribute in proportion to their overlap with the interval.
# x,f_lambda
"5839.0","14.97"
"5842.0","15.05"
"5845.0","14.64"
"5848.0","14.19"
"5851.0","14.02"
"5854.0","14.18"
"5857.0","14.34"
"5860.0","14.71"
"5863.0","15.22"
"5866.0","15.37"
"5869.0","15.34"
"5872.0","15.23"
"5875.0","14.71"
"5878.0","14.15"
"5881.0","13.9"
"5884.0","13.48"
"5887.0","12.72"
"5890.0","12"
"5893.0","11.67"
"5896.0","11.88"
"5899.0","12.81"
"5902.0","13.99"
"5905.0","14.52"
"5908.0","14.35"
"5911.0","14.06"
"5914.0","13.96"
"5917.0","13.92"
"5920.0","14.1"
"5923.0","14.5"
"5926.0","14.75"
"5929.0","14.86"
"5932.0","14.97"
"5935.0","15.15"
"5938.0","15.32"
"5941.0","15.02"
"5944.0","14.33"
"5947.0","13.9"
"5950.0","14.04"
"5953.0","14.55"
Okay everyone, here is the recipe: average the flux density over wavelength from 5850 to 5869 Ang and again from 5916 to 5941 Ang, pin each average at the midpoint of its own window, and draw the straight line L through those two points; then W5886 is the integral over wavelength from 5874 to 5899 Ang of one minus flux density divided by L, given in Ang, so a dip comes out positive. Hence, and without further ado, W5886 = 2.89 Ang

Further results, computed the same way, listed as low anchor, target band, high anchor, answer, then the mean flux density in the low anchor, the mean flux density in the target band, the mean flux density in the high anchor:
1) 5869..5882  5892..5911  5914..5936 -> 1.7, 14.6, 13.3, 14.6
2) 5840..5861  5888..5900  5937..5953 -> 2.0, 14.5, 12.1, 14.5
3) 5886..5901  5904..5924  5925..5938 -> -0.7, 12.3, 14.2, 15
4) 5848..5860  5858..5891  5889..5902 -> -2.4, 14.2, 14.3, 12.3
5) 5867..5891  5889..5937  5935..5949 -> 1.7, 14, 13.9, 14.7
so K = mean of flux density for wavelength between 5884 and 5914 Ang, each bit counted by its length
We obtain 13.2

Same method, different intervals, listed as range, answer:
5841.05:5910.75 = 14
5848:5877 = 14.7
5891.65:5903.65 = 12.6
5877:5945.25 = 13.9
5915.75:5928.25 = 14.4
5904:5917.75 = 14.2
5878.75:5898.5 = 12.7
